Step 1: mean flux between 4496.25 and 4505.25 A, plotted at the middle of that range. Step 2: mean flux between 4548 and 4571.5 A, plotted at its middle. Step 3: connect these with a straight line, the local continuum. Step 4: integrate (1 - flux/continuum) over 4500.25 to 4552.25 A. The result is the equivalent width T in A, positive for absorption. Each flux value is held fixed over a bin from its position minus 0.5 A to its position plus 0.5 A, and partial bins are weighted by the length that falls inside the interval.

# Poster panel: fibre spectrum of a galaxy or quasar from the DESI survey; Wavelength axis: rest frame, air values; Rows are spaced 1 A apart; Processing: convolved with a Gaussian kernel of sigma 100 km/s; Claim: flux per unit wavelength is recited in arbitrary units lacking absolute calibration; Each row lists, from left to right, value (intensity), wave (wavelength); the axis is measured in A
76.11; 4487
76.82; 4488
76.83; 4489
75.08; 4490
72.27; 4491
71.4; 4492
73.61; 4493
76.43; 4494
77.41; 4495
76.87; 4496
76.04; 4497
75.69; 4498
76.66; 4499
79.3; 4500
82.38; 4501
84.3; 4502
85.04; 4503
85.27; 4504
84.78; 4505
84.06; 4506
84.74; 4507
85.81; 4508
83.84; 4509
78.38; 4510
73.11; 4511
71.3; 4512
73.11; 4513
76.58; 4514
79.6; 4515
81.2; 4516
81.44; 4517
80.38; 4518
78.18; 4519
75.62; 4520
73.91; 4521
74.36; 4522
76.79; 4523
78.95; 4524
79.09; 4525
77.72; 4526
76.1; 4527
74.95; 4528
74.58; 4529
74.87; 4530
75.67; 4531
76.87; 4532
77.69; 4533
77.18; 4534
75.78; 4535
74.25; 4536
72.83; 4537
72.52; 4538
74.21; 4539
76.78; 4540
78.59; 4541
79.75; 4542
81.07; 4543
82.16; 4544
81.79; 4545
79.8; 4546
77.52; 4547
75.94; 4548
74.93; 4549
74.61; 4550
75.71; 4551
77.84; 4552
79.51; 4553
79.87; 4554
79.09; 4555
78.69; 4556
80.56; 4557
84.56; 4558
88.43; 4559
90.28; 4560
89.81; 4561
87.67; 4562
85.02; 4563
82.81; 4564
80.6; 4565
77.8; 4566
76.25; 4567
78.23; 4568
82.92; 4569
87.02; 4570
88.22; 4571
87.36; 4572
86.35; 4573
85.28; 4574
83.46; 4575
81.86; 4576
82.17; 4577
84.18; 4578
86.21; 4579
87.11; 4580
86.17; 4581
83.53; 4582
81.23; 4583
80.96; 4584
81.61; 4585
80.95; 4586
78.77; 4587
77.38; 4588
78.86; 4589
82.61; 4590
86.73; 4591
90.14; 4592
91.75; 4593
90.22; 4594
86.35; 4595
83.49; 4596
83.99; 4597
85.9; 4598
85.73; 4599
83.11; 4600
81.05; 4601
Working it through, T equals 1.9 A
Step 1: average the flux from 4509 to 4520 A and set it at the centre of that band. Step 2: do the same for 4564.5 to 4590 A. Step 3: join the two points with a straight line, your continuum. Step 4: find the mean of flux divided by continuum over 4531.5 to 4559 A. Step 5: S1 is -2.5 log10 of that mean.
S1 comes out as 0.028 mag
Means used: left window 77.5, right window 82.6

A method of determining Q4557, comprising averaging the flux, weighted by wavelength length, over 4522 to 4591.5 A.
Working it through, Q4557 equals 80.3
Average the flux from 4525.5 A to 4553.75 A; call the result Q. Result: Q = 76.9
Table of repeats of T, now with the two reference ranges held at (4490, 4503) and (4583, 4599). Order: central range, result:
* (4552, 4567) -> -0.2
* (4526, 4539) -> 0.7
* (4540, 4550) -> 0.2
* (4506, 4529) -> 0.2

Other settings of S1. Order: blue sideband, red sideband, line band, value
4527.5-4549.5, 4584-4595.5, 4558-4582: -0.04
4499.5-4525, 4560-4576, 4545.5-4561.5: 0.03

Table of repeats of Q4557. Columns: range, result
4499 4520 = 80.4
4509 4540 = 76.4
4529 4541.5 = 75.6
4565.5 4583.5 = 83.6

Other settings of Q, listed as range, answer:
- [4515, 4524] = 77.9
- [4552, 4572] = 83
